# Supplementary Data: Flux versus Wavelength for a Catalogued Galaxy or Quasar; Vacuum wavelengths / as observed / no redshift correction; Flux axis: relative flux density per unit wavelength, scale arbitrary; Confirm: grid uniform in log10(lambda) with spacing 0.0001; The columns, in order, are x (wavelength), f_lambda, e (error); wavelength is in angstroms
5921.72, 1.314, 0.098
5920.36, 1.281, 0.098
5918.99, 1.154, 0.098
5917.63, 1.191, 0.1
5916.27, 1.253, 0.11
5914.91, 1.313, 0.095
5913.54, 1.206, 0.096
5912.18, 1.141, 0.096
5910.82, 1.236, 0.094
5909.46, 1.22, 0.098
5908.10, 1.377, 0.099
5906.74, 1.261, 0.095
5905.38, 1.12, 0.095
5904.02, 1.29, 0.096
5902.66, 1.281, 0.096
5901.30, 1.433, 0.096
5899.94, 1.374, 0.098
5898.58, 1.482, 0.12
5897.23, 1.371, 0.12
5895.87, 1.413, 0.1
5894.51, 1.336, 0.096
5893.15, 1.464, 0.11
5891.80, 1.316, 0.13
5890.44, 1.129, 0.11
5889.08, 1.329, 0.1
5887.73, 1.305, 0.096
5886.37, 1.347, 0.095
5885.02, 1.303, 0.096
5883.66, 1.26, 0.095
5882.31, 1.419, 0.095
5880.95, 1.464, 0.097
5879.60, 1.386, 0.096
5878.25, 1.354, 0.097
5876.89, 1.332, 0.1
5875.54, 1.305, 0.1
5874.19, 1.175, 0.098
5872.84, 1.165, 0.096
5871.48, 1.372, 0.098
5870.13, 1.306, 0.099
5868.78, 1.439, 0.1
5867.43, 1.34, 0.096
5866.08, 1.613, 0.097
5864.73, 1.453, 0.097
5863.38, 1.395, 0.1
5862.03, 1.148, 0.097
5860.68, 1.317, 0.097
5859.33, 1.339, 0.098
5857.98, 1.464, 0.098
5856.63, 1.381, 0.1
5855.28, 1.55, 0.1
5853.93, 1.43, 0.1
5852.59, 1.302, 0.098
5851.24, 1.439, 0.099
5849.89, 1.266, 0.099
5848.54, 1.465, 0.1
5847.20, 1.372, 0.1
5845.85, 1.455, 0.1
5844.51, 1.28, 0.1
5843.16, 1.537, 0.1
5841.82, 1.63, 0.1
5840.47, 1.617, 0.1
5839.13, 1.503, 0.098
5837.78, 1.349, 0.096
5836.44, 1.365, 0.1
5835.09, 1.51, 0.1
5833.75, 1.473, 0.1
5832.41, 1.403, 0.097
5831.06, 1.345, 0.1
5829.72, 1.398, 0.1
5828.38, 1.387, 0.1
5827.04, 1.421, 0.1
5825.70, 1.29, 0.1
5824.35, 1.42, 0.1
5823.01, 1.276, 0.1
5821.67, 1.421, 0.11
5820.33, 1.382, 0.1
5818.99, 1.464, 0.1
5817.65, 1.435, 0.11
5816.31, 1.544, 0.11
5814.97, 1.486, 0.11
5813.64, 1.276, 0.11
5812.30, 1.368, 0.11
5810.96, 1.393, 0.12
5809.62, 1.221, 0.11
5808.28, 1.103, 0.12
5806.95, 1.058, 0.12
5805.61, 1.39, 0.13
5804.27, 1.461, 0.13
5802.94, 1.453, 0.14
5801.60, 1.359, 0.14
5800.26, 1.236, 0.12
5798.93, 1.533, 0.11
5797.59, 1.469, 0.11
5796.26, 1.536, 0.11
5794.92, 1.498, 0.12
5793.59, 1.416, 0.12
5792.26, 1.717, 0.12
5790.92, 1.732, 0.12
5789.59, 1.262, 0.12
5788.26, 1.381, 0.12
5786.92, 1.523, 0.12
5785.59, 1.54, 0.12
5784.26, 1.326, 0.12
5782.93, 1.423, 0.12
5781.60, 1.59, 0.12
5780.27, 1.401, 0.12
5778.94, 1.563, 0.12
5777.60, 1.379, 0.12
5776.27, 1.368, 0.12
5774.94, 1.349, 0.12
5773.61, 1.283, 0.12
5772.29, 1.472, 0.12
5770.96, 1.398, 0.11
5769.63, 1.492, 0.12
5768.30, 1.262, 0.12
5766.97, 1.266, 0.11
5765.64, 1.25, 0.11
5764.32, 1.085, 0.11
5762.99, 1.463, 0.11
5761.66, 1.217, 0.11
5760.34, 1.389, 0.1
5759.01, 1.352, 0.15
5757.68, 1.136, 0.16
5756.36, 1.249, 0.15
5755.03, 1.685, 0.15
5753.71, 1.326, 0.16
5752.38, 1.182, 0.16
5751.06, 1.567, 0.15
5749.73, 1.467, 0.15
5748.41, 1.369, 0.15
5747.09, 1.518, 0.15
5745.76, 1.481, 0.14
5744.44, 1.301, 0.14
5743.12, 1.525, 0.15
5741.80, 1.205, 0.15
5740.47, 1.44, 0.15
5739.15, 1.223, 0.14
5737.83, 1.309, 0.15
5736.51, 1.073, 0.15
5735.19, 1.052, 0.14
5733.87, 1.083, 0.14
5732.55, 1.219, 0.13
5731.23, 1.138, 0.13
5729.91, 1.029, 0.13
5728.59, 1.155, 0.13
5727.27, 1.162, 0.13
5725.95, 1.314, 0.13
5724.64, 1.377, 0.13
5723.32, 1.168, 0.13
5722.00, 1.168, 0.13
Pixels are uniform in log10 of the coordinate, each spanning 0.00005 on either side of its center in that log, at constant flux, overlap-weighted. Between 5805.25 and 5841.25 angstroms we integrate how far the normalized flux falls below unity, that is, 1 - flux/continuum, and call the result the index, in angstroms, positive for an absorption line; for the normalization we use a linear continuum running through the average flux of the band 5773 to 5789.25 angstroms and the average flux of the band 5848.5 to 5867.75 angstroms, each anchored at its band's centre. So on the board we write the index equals 0.6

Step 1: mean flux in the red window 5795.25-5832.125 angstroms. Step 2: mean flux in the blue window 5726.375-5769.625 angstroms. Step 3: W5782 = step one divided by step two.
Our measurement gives 1.1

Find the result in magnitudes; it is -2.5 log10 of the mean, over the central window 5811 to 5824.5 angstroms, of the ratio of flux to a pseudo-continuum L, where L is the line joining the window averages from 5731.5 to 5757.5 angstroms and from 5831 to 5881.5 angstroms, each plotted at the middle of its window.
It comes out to -0.03 mag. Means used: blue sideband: 1.32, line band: 1.41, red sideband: 1.4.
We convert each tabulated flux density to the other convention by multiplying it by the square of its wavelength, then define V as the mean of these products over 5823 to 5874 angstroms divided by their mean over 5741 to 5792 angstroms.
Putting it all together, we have 1.03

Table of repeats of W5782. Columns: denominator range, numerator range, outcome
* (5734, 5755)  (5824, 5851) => 1.06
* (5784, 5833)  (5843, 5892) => 0.97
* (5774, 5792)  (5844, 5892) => 0.93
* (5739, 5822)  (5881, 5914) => 0.94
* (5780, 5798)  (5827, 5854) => 0.96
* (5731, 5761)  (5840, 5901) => 1.04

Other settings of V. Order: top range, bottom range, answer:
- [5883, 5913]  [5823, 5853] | 0.94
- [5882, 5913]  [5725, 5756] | 1.07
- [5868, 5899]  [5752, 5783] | 1.02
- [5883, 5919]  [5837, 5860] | 0.92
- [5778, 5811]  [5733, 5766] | 1.10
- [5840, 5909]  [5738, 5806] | 1.01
